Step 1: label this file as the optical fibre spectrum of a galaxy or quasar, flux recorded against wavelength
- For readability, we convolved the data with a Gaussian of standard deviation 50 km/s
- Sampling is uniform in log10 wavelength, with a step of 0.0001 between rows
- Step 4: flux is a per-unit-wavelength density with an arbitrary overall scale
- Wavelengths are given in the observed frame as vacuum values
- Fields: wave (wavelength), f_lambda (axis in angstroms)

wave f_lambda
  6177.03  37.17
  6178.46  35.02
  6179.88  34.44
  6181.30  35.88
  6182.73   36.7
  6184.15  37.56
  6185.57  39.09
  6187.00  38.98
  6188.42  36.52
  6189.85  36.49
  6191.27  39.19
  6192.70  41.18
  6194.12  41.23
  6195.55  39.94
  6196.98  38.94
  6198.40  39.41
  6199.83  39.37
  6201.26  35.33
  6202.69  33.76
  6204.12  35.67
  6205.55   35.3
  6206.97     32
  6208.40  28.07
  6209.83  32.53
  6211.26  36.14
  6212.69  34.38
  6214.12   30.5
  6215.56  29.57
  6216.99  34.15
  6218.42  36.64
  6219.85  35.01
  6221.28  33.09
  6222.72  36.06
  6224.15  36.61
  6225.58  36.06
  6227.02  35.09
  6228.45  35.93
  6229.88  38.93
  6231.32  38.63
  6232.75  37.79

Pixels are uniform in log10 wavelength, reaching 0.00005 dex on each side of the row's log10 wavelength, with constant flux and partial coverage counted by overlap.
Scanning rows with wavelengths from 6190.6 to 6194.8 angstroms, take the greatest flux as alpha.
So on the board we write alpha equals 41.23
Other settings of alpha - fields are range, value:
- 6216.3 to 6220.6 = 36.64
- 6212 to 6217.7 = 34.38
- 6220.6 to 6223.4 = 36.06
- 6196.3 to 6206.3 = 39.41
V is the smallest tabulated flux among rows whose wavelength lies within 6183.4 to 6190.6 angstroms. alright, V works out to 36.49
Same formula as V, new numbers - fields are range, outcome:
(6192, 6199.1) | 38.94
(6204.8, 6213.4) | 28.07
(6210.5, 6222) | 29.57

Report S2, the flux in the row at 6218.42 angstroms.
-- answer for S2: 36.64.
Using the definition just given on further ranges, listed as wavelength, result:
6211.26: 36.14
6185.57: 39.09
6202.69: 33.76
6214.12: 30.5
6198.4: 39.41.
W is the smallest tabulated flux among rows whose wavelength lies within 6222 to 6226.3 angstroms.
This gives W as 36.06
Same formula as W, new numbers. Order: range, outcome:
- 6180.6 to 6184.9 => 35.88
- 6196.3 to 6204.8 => 33.76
